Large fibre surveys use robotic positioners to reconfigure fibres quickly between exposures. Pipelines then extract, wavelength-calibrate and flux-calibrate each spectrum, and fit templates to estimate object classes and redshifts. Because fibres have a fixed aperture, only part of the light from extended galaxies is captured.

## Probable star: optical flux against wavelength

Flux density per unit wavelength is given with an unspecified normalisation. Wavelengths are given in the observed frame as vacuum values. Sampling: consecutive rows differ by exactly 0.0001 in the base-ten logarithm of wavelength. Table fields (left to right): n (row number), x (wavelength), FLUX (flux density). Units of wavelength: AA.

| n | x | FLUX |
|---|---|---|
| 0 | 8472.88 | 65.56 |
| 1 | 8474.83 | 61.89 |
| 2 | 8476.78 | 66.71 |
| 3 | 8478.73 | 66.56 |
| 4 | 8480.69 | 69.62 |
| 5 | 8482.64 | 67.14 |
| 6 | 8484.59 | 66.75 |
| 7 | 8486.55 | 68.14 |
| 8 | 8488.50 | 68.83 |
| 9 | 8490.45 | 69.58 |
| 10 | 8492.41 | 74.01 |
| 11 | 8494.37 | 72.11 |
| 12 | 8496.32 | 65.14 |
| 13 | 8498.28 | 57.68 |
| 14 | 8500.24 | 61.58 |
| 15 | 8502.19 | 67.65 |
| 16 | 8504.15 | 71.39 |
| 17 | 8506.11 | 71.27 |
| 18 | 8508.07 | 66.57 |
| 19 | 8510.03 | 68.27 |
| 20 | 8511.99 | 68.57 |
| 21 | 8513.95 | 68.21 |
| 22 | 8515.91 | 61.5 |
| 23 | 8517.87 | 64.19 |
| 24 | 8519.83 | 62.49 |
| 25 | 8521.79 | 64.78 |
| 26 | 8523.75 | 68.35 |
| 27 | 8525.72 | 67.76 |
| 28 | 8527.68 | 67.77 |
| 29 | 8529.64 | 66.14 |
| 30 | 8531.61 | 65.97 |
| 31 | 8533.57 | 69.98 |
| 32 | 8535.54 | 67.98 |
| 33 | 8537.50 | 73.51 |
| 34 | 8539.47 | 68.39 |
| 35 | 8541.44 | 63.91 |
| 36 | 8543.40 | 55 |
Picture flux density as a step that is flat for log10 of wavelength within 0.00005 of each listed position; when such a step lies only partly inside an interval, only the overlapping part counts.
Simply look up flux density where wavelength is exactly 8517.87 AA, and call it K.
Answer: 64.19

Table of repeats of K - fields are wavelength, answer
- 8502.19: 67.65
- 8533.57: 69.98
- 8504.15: 71.39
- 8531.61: 65.97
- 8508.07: 66.57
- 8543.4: 55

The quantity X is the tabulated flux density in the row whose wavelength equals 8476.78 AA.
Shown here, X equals 66.71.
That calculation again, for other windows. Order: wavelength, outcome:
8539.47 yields 68.39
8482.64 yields 67.14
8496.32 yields 65.14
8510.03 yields 68.27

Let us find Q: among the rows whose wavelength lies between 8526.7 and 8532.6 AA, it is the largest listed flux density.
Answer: 67.77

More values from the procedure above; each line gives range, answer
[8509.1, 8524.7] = 68.57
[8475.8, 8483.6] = 69.62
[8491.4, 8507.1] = 74.01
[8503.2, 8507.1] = 71.39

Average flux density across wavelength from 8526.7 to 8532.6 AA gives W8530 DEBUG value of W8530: 66.7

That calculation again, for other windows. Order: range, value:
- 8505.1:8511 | 68.7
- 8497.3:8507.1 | 65.9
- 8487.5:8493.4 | 70.8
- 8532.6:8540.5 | 69.9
